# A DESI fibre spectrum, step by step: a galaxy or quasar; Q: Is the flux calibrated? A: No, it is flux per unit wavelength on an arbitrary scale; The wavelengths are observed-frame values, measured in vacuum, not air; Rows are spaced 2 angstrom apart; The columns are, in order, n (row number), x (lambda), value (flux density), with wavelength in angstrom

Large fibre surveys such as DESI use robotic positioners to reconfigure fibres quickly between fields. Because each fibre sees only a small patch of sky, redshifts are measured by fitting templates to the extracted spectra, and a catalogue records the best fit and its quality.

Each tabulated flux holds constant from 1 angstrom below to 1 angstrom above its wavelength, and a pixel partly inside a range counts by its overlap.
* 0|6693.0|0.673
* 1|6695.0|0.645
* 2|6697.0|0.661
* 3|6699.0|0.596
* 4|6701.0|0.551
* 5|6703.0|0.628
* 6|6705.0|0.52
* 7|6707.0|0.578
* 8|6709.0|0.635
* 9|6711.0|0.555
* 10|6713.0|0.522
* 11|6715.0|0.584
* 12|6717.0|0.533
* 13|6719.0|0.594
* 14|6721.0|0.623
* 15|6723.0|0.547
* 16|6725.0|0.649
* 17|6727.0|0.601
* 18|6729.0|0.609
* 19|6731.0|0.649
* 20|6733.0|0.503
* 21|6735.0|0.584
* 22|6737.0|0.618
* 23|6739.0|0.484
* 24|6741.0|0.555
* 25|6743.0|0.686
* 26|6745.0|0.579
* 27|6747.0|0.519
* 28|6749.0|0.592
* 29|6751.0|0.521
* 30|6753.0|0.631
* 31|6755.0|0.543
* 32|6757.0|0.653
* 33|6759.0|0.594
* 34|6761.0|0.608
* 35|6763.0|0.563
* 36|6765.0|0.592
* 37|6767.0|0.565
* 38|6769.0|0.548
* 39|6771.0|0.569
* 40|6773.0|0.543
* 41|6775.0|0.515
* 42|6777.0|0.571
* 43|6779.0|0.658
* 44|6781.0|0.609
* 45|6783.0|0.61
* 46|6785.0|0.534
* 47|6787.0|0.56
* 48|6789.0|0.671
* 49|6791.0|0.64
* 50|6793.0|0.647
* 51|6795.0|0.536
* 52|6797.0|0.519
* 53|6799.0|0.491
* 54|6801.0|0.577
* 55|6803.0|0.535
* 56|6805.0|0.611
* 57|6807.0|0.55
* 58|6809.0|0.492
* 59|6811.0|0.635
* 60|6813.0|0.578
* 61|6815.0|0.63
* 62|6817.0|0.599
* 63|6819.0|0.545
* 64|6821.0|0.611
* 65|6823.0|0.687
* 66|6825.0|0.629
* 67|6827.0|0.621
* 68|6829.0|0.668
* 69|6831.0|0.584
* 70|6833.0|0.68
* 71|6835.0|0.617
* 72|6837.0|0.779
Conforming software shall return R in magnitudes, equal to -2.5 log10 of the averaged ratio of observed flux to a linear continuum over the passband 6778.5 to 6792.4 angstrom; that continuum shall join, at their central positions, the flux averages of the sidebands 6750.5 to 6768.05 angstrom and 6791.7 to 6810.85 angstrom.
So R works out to -0.08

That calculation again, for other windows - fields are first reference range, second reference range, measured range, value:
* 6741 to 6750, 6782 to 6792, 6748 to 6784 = 0.03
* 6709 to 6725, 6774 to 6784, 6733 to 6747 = 0.01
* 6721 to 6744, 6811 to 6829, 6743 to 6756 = 0.04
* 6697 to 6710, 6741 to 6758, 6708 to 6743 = 0.01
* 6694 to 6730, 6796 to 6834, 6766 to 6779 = 0.06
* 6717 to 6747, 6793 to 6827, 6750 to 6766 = -0.01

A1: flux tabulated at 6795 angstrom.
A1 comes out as 0.536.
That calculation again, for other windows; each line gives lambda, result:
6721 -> 0.623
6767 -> 0.565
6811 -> 0.635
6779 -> 0.658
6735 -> 0.584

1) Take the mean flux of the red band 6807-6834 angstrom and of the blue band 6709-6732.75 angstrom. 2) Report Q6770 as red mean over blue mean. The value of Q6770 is 1.0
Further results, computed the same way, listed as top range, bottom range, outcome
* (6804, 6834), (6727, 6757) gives 1.05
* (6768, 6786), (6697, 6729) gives 0.98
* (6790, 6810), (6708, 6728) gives 0.96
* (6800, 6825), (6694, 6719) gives 1.01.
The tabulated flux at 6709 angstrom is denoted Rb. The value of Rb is 0.635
